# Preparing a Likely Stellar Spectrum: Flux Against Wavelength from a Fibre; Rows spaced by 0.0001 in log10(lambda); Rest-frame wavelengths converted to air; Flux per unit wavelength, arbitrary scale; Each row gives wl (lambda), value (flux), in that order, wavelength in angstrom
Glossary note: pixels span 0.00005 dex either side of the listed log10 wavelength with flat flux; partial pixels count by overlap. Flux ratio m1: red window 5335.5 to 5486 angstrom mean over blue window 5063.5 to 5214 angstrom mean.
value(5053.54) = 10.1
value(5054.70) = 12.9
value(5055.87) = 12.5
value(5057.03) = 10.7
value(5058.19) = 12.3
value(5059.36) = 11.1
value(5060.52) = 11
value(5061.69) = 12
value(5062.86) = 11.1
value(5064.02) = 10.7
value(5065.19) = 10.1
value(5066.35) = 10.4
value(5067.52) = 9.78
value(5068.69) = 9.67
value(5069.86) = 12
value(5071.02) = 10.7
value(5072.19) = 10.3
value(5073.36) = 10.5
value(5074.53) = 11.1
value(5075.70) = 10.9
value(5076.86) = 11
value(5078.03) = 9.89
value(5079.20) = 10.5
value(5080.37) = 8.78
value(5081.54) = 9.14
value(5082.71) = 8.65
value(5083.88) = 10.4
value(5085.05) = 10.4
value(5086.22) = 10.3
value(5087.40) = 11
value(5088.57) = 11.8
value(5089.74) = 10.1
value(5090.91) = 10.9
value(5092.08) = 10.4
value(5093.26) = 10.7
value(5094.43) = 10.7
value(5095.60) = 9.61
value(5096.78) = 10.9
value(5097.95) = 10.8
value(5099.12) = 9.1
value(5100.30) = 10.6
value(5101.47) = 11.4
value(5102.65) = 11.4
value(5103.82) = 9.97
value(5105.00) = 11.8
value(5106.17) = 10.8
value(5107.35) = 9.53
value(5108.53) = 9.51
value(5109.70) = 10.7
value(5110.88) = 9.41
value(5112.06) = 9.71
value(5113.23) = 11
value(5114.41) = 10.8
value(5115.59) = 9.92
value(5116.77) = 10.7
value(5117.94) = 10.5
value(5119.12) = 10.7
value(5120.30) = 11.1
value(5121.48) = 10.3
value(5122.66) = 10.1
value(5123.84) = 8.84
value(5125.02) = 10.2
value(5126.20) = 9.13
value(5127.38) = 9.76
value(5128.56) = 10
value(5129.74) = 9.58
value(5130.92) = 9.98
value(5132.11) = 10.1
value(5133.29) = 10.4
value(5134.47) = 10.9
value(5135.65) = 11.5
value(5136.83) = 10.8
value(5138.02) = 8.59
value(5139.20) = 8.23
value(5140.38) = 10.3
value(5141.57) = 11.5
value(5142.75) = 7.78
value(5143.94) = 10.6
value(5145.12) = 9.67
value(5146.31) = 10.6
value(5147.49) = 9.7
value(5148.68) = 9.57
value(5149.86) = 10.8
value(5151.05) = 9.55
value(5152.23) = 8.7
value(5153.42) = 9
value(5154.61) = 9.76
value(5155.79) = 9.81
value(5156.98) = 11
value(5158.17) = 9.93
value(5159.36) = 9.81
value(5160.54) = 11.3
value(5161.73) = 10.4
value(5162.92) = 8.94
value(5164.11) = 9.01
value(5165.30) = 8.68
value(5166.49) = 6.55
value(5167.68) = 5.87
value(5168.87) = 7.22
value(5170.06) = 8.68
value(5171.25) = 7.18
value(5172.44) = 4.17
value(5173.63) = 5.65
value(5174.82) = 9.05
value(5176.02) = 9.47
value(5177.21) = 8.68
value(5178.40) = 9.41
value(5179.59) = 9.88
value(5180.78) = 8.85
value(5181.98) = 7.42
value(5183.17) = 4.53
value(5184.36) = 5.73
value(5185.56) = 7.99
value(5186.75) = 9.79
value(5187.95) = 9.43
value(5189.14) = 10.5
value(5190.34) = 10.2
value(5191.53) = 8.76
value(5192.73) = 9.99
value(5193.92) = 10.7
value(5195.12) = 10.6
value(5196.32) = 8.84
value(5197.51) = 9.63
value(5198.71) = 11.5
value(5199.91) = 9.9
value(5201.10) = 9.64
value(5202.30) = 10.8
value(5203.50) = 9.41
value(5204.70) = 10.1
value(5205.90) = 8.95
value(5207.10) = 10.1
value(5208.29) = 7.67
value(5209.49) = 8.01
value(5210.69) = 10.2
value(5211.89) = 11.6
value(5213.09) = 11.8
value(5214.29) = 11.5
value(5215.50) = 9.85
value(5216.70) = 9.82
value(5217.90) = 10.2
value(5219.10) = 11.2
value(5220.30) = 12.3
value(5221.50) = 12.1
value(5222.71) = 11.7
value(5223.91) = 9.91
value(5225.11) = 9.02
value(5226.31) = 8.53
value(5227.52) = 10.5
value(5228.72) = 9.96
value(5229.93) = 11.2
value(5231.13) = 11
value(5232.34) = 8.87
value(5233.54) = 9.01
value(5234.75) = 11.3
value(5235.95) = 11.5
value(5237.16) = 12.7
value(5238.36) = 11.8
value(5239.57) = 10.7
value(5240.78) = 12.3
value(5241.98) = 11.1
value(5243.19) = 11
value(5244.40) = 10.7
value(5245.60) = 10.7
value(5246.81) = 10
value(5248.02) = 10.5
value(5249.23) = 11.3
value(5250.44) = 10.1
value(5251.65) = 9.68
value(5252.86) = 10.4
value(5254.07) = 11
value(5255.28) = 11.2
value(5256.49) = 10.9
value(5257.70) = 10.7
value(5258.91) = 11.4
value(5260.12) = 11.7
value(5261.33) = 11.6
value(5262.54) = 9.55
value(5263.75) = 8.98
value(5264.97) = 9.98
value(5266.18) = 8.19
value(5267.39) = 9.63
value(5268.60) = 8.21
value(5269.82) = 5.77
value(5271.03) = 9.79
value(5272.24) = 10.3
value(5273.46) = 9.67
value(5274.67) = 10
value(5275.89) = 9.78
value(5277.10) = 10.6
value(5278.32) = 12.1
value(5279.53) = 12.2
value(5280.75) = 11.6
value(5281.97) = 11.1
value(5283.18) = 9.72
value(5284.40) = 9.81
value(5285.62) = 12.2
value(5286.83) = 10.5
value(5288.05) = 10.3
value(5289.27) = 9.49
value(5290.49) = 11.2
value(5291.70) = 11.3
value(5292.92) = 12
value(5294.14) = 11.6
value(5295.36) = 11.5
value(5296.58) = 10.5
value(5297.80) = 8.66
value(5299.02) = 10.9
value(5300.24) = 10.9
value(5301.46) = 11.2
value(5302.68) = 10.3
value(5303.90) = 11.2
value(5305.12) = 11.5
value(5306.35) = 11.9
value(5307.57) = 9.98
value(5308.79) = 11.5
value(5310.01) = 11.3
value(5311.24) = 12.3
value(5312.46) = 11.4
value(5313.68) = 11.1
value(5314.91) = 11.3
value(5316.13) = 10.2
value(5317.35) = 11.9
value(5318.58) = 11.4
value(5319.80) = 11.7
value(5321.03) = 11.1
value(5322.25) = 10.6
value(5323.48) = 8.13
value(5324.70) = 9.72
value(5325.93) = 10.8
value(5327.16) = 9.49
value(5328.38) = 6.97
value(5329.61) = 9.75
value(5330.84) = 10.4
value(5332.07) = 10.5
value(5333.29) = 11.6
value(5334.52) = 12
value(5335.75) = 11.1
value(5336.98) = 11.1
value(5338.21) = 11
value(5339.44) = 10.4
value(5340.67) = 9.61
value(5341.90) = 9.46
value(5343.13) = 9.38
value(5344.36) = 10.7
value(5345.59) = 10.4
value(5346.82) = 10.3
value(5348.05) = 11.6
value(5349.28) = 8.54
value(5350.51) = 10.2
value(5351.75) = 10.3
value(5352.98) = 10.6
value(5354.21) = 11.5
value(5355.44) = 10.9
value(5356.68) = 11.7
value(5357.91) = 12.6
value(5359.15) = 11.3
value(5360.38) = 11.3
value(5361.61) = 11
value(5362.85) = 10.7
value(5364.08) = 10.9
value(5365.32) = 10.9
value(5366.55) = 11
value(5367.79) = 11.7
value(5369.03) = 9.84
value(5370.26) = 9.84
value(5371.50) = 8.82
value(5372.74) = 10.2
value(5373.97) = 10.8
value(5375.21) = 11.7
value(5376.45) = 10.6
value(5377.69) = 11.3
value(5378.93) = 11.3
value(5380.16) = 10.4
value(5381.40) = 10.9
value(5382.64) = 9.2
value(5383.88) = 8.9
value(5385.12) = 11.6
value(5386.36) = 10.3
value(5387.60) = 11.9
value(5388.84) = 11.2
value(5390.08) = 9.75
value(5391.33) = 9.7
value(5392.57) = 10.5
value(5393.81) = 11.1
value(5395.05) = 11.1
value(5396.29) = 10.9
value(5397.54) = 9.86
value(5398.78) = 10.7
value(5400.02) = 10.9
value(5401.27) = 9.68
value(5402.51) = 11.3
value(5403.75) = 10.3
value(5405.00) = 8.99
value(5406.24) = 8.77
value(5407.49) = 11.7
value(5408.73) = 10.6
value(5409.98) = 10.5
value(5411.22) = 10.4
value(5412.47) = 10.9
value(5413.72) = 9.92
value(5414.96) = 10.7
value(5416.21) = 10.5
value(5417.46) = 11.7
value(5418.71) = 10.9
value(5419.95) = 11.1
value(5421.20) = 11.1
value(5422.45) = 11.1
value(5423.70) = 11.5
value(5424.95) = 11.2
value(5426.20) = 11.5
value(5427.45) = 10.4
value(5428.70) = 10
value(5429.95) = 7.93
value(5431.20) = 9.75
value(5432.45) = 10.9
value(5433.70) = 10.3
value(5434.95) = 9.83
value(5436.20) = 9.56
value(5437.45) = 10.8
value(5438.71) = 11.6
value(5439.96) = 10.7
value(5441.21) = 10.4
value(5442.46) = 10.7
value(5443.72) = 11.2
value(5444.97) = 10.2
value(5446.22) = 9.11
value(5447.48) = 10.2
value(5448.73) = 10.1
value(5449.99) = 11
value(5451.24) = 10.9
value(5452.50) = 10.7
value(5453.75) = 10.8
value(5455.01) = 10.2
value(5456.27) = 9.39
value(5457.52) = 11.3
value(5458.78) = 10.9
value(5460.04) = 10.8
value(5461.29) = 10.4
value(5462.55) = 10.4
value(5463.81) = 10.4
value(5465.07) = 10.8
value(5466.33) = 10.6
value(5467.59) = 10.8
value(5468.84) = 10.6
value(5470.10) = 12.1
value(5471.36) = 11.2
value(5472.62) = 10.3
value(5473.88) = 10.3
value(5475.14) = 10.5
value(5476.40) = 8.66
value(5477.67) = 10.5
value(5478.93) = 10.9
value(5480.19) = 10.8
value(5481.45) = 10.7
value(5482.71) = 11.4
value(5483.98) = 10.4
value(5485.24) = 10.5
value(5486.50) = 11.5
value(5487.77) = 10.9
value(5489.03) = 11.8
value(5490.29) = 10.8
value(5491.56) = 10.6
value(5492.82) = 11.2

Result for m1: 1.08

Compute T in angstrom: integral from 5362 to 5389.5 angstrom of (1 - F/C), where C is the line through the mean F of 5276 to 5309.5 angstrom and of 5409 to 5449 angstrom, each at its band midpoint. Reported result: 0.1 angstrom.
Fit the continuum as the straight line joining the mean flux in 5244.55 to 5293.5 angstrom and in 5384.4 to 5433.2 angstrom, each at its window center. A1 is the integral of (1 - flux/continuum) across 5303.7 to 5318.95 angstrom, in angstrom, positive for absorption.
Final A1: -1.26 angstrom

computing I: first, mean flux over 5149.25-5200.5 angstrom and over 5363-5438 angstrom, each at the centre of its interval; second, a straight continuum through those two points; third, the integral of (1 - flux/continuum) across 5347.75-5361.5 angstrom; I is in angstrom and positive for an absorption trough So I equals -1.01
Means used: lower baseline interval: 8.9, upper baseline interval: 10.5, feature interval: 10.9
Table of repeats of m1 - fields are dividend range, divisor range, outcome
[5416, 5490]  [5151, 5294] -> 1.07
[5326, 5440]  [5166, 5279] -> 1.08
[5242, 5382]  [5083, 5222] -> 1.09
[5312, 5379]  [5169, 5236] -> 1.12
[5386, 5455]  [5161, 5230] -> 1.13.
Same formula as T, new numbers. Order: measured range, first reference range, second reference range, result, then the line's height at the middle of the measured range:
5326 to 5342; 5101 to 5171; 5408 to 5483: 0.0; 10.3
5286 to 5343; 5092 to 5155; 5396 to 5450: -1.9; 10.4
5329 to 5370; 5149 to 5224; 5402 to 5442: -2.3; 10.2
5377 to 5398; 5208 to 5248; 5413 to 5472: 0.0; 10.6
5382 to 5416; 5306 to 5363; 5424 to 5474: 0.5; 10.6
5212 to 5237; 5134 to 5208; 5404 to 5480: -3.0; 9.47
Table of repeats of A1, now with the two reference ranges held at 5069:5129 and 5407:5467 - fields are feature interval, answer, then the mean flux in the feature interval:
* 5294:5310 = -0.6 angstrom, 10.9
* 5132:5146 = 0.5 angstrom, 10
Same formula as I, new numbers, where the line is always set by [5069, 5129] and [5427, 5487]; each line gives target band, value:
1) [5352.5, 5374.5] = -0.9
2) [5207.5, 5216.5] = 0.3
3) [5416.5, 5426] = -0.7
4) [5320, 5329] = 0.7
